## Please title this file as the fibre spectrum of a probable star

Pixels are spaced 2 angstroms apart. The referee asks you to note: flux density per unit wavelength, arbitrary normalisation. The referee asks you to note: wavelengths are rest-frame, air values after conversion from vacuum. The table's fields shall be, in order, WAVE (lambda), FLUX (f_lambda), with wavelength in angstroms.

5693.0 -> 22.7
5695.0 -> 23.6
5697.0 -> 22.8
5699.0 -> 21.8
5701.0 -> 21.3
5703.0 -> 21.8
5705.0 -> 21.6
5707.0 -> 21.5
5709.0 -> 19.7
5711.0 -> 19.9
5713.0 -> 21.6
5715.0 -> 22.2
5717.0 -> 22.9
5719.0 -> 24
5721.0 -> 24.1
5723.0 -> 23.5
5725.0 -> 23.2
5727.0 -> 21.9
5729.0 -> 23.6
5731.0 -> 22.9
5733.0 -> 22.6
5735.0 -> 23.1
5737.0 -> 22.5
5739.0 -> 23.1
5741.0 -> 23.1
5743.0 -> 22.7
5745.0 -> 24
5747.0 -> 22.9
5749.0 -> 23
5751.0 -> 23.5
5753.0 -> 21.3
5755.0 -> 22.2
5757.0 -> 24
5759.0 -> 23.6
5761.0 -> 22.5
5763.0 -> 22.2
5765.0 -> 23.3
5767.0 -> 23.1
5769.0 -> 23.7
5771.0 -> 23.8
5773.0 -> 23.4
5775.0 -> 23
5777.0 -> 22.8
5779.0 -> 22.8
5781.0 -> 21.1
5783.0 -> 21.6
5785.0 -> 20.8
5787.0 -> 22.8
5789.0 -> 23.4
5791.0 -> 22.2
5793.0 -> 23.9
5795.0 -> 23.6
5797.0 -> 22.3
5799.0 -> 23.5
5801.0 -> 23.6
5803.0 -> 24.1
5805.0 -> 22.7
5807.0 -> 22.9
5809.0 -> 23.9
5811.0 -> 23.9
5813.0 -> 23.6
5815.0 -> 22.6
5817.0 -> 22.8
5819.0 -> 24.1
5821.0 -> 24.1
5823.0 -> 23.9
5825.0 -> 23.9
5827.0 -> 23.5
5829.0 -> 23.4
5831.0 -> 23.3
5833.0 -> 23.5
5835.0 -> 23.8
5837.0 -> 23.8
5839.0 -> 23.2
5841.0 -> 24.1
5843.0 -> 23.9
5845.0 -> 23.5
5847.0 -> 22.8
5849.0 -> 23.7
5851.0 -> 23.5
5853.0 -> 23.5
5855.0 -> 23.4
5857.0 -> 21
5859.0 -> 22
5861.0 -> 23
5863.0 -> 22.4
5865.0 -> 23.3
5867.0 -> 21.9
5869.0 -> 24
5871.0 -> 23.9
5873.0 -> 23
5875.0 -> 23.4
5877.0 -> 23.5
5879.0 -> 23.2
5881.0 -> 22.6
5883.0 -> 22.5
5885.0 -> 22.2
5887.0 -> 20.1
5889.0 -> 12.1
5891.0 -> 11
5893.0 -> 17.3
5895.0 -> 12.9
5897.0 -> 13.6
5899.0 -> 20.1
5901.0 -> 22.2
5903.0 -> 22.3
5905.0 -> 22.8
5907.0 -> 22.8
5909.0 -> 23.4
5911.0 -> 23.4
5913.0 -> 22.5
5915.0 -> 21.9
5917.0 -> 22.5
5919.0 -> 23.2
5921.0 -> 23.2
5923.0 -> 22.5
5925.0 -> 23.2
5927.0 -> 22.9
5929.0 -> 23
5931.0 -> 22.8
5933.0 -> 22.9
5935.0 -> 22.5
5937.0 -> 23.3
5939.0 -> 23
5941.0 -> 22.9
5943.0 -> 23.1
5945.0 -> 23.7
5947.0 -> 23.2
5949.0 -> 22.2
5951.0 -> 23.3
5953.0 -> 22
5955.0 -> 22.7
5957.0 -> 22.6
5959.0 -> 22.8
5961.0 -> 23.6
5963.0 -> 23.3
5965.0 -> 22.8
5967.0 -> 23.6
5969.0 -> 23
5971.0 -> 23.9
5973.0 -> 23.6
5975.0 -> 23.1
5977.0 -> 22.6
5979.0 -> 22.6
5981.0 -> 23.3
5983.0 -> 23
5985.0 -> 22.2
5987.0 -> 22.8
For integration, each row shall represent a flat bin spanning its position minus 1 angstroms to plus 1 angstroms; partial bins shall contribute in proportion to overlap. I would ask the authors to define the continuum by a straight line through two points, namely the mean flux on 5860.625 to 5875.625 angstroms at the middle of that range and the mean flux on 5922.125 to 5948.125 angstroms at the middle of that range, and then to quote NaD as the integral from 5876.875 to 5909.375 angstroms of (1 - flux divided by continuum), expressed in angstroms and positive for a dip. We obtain 5.0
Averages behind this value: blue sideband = 23.1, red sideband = 23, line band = 19.5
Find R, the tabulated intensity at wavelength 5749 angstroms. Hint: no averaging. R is 23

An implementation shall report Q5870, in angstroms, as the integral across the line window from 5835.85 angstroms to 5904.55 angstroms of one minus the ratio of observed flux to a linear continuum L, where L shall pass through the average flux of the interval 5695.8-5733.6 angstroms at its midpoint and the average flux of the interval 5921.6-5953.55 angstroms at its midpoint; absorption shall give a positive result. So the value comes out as 3.8 angstroms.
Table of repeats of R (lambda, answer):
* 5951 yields 23.3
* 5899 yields 20.1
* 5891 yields 11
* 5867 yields 21.9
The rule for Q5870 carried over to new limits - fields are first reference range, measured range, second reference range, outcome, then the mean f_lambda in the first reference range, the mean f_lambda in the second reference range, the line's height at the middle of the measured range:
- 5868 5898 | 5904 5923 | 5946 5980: -1.7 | 19.7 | 23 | 20.9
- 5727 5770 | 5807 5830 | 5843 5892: -1.3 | 23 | 21.9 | 22.4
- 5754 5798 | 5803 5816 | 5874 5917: -0.7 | 22.8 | 20.3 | 22.1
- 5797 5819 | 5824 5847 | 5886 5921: -1.3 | 23.3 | 19.8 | 22.3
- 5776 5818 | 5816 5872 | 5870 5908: -4.9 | 22.9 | 20.1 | 21.5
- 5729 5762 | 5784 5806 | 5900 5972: 0.0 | 23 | 22.9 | 22.9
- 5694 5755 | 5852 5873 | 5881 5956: -1.1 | 22.5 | 21.4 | 21.7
